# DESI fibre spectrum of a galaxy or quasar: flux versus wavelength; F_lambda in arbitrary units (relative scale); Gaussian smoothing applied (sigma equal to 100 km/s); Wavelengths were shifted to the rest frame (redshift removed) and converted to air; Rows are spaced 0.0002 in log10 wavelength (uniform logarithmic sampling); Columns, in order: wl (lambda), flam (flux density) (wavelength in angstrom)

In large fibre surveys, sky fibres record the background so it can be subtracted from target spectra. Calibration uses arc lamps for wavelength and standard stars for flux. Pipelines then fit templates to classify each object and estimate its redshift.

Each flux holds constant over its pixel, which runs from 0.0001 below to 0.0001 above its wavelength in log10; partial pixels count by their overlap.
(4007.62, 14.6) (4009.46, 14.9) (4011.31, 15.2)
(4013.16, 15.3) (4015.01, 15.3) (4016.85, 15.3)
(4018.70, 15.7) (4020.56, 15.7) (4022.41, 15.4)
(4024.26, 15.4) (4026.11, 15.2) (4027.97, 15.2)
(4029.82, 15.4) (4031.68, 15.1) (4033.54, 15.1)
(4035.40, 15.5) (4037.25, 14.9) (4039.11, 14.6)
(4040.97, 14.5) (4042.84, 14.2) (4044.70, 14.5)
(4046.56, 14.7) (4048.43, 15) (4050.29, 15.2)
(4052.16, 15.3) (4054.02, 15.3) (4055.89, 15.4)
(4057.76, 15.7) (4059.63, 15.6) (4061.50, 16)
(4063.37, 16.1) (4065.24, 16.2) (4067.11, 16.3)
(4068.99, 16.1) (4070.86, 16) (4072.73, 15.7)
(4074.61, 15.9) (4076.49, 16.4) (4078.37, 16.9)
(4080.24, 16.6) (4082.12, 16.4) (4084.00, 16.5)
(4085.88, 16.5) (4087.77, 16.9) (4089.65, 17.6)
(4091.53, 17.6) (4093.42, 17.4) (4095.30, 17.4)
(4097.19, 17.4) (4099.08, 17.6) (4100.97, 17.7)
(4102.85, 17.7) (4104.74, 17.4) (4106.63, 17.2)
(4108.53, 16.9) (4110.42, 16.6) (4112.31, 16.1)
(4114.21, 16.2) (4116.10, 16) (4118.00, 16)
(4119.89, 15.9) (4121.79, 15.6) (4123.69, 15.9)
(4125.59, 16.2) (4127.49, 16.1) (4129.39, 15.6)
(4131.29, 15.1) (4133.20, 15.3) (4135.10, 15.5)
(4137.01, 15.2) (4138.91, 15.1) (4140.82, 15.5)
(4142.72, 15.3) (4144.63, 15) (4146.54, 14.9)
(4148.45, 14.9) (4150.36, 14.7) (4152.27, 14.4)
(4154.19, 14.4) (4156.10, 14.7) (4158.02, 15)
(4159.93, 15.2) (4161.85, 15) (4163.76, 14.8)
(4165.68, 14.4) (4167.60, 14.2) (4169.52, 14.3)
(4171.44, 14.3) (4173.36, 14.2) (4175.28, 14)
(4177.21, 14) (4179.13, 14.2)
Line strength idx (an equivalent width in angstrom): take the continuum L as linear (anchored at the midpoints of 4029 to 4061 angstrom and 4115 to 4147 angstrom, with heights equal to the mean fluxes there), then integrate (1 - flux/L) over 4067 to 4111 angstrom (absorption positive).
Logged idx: -4.5 angstrom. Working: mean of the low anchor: 15.1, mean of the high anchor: 15.6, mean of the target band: 16.9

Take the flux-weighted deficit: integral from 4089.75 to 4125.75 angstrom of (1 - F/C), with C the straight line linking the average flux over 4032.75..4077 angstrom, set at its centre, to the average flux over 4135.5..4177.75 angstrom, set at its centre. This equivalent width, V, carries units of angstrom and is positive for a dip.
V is -4.2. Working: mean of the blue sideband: 15.4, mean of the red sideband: 14.7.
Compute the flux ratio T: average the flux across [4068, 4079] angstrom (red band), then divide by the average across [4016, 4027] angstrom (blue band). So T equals 1.0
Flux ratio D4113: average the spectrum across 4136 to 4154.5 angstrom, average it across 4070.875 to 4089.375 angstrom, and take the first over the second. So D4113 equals 0.91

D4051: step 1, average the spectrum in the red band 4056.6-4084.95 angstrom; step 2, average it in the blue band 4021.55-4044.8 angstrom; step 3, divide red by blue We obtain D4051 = 1.1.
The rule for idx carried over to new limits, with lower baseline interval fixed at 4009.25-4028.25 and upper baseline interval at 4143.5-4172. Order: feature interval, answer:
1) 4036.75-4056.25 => 0.5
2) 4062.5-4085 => -1.8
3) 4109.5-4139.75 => -1.9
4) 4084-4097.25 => -1.9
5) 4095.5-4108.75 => -2.2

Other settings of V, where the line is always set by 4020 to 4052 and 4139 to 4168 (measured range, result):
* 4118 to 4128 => -0.70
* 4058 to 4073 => -1.01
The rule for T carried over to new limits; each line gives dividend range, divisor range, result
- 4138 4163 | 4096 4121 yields 0.89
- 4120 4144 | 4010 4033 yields 1.01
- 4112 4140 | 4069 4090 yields 0.96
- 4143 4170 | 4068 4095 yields 0.89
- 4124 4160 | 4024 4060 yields 1.01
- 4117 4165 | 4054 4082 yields 0.95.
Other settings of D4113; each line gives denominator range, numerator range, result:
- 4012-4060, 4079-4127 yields 1.11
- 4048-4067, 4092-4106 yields 1.12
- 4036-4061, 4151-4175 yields 0.97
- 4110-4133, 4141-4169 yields 0.93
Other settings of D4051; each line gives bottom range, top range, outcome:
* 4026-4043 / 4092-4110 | 1.16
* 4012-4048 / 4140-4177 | 0.97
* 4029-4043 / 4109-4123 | 1.08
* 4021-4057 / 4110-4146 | 1.04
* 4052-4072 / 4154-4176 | 0.92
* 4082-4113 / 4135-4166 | 0.87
